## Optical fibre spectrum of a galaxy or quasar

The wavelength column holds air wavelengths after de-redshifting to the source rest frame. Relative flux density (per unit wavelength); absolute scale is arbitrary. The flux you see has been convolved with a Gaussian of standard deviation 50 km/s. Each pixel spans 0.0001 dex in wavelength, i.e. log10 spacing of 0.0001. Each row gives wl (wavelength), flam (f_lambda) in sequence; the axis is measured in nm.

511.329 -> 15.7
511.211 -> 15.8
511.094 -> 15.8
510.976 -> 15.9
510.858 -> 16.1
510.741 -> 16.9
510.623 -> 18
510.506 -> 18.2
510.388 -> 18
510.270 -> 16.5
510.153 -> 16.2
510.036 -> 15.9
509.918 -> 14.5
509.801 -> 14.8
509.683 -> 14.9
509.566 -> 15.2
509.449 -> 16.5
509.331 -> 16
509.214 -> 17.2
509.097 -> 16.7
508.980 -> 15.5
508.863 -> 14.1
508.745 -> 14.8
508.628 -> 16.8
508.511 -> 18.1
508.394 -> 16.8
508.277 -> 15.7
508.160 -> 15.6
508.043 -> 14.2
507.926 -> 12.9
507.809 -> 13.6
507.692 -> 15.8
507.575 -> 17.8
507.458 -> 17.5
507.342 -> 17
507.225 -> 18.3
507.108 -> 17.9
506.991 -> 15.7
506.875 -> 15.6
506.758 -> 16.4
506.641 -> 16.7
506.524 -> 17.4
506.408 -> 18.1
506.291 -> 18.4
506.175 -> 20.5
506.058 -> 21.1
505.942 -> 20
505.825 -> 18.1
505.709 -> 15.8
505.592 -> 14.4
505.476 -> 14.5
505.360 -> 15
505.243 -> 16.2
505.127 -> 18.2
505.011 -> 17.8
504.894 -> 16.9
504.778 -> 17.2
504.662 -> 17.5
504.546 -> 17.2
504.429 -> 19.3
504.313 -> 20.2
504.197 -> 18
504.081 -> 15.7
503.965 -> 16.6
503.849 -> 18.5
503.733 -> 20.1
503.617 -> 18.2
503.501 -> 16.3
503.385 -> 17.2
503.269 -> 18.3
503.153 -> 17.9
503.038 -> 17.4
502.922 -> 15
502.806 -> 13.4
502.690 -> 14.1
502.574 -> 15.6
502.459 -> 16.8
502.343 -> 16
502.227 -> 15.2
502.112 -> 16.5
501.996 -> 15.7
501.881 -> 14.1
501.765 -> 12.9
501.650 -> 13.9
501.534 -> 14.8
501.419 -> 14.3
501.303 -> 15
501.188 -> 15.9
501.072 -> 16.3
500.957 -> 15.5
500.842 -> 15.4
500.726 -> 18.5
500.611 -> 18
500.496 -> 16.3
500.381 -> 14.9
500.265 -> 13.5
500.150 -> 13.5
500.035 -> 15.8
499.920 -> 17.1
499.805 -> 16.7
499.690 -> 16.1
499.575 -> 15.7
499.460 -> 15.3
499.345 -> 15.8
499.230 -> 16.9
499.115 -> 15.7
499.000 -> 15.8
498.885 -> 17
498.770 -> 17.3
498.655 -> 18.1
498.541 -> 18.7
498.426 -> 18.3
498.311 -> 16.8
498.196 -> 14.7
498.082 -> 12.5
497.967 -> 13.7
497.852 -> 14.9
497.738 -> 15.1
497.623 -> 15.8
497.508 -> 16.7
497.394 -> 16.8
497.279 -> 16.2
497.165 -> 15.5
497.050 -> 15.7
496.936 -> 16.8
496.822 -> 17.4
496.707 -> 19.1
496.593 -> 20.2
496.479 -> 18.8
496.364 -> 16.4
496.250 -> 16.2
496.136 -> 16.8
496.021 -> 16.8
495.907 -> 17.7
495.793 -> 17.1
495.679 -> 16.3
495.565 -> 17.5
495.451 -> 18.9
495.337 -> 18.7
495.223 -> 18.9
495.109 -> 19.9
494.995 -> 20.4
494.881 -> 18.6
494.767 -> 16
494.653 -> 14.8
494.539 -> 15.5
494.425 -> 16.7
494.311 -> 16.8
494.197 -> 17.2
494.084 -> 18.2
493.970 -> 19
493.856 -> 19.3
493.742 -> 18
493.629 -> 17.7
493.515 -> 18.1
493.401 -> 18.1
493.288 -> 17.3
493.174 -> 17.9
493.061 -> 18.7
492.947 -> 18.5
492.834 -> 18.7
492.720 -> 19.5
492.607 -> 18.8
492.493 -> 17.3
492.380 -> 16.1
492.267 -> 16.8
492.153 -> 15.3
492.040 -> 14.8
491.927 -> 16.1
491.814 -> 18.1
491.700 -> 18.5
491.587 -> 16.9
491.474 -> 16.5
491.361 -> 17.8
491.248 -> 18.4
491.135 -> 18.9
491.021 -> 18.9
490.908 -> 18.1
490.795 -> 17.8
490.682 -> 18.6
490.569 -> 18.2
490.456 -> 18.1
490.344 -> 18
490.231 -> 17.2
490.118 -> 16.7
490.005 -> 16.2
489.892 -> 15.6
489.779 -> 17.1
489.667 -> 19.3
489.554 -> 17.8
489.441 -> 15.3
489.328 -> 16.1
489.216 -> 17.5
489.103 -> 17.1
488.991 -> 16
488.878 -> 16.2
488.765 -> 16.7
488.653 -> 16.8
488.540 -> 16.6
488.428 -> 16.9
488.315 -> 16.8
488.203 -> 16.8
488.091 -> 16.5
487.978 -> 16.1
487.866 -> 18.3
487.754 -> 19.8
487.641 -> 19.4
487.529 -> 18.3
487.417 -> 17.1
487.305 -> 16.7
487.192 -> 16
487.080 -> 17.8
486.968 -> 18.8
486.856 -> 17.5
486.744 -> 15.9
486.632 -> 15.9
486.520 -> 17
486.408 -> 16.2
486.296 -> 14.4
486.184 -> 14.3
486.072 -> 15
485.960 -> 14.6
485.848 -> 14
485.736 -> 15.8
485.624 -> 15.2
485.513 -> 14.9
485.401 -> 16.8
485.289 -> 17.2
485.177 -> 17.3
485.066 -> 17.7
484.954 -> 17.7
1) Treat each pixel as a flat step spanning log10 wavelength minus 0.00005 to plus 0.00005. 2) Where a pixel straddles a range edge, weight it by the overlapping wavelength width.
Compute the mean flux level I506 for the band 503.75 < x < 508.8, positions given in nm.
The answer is 17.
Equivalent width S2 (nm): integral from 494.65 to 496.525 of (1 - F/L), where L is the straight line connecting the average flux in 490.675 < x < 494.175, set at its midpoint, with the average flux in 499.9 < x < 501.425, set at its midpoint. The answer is -0.077 nm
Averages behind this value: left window 17.8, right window 15.7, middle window 17.7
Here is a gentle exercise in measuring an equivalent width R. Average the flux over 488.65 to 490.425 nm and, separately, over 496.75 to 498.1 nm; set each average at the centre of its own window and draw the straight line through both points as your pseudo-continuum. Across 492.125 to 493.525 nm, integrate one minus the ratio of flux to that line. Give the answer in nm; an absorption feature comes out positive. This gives -0.12 nm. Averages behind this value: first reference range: 16.9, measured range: 17.8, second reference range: 15.7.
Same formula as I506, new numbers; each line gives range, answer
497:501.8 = 15.8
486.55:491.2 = 17.3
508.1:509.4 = 16.1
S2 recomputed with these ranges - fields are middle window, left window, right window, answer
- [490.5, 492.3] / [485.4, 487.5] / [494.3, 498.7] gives -0.11 nm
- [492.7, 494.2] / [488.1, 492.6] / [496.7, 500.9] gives -0.14 nm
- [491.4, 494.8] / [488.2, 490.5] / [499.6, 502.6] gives -0.19 nm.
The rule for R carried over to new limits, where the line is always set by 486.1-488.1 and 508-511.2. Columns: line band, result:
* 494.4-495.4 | -0.06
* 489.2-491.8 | -0.11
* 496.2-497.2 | -0.05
